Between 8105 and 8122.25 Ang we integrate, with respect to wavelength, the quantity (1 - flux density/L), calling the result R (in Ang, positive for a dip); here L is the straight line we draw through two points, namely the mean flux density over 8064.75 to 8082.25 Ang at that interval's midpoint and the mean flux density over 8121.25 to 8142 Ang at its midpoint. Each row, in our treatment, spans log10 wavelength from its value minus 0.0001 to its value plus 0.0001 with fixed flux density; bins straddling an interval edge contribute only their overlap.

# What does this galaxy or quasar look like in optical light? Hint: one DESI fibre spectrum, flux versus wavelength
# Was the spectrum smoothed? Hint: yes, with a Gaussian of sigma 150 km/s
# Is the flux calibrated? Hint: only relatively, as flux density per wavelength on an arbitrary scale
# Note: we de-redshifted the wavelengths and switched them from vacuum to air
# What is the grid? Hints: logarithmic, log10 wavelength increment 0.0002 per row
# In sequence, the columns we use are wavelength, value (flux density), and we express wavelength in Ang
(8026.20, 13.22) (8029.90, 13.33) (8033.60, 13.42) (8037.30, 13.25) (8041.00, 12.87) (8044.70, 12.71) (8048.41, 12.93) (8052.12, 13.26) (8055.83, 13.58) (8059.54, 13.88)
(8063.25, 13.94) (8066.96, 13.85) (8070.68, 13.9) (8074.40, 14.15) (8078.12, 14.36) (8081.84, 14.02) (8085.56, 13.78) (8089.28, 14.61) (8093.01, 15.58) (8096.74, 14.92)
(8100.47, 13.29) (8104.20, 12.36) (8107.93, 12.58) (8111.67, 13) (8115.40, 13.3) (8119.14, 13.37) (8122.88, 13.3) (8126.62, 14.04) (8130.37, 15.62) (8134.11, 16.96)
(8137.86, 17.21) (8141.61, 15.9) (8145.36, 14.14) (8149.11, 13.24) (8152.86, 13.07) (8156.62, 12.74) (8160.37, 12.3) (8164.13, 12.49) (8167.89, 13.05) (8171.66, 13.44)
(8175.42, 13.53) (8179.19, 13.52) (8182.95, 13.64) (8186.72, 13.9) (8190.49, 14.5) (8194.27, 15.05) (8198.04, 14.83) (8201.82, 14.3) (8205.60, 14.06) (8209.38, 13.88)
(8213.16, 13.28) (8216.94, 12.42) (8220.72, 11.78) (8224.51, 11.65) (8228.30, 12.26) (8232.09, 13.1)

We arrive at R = 2.3 Ang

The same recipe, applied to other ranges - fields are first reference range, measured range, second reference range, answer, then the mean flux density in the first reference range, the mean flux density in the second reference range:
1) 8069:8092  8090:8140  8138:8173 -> -1.4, 14.2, 13.6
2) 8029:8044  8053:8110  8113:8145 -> 0.4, 13.2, 14.9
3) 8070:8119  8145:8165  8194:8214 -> 1.6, 13.8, 14.2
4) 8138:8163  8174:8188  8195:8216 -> 0.3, 13.8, 14.1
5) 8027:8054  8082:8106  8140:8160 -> -1.3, 13.1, 13.7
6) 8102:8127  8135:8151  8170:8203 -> -2.1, 13.1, 14.1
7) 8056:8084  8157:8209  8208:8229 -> -3.4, 14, 12.5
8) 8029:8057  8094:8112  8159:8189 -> -0.2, 13.2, 13.3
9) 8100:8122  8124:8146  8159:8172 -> -4.7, 13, 12.8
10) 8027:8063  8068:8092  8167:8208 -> -1.3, 13.3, 14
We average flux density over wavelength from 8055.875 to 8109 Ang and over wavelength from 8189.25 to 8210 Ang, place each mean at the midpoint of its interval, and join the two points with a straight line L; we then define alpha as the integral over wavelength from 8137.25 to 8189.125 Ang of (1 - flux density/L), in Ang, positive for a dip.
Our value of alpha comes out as 2.4 Ang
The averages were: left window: 14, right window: 14.5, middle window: 13.6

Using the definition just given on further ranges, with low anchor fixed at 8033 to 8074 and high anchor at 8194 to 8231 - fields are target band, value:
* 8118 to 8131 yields -0.6 Ang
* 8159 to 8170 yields 0.6 Ang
